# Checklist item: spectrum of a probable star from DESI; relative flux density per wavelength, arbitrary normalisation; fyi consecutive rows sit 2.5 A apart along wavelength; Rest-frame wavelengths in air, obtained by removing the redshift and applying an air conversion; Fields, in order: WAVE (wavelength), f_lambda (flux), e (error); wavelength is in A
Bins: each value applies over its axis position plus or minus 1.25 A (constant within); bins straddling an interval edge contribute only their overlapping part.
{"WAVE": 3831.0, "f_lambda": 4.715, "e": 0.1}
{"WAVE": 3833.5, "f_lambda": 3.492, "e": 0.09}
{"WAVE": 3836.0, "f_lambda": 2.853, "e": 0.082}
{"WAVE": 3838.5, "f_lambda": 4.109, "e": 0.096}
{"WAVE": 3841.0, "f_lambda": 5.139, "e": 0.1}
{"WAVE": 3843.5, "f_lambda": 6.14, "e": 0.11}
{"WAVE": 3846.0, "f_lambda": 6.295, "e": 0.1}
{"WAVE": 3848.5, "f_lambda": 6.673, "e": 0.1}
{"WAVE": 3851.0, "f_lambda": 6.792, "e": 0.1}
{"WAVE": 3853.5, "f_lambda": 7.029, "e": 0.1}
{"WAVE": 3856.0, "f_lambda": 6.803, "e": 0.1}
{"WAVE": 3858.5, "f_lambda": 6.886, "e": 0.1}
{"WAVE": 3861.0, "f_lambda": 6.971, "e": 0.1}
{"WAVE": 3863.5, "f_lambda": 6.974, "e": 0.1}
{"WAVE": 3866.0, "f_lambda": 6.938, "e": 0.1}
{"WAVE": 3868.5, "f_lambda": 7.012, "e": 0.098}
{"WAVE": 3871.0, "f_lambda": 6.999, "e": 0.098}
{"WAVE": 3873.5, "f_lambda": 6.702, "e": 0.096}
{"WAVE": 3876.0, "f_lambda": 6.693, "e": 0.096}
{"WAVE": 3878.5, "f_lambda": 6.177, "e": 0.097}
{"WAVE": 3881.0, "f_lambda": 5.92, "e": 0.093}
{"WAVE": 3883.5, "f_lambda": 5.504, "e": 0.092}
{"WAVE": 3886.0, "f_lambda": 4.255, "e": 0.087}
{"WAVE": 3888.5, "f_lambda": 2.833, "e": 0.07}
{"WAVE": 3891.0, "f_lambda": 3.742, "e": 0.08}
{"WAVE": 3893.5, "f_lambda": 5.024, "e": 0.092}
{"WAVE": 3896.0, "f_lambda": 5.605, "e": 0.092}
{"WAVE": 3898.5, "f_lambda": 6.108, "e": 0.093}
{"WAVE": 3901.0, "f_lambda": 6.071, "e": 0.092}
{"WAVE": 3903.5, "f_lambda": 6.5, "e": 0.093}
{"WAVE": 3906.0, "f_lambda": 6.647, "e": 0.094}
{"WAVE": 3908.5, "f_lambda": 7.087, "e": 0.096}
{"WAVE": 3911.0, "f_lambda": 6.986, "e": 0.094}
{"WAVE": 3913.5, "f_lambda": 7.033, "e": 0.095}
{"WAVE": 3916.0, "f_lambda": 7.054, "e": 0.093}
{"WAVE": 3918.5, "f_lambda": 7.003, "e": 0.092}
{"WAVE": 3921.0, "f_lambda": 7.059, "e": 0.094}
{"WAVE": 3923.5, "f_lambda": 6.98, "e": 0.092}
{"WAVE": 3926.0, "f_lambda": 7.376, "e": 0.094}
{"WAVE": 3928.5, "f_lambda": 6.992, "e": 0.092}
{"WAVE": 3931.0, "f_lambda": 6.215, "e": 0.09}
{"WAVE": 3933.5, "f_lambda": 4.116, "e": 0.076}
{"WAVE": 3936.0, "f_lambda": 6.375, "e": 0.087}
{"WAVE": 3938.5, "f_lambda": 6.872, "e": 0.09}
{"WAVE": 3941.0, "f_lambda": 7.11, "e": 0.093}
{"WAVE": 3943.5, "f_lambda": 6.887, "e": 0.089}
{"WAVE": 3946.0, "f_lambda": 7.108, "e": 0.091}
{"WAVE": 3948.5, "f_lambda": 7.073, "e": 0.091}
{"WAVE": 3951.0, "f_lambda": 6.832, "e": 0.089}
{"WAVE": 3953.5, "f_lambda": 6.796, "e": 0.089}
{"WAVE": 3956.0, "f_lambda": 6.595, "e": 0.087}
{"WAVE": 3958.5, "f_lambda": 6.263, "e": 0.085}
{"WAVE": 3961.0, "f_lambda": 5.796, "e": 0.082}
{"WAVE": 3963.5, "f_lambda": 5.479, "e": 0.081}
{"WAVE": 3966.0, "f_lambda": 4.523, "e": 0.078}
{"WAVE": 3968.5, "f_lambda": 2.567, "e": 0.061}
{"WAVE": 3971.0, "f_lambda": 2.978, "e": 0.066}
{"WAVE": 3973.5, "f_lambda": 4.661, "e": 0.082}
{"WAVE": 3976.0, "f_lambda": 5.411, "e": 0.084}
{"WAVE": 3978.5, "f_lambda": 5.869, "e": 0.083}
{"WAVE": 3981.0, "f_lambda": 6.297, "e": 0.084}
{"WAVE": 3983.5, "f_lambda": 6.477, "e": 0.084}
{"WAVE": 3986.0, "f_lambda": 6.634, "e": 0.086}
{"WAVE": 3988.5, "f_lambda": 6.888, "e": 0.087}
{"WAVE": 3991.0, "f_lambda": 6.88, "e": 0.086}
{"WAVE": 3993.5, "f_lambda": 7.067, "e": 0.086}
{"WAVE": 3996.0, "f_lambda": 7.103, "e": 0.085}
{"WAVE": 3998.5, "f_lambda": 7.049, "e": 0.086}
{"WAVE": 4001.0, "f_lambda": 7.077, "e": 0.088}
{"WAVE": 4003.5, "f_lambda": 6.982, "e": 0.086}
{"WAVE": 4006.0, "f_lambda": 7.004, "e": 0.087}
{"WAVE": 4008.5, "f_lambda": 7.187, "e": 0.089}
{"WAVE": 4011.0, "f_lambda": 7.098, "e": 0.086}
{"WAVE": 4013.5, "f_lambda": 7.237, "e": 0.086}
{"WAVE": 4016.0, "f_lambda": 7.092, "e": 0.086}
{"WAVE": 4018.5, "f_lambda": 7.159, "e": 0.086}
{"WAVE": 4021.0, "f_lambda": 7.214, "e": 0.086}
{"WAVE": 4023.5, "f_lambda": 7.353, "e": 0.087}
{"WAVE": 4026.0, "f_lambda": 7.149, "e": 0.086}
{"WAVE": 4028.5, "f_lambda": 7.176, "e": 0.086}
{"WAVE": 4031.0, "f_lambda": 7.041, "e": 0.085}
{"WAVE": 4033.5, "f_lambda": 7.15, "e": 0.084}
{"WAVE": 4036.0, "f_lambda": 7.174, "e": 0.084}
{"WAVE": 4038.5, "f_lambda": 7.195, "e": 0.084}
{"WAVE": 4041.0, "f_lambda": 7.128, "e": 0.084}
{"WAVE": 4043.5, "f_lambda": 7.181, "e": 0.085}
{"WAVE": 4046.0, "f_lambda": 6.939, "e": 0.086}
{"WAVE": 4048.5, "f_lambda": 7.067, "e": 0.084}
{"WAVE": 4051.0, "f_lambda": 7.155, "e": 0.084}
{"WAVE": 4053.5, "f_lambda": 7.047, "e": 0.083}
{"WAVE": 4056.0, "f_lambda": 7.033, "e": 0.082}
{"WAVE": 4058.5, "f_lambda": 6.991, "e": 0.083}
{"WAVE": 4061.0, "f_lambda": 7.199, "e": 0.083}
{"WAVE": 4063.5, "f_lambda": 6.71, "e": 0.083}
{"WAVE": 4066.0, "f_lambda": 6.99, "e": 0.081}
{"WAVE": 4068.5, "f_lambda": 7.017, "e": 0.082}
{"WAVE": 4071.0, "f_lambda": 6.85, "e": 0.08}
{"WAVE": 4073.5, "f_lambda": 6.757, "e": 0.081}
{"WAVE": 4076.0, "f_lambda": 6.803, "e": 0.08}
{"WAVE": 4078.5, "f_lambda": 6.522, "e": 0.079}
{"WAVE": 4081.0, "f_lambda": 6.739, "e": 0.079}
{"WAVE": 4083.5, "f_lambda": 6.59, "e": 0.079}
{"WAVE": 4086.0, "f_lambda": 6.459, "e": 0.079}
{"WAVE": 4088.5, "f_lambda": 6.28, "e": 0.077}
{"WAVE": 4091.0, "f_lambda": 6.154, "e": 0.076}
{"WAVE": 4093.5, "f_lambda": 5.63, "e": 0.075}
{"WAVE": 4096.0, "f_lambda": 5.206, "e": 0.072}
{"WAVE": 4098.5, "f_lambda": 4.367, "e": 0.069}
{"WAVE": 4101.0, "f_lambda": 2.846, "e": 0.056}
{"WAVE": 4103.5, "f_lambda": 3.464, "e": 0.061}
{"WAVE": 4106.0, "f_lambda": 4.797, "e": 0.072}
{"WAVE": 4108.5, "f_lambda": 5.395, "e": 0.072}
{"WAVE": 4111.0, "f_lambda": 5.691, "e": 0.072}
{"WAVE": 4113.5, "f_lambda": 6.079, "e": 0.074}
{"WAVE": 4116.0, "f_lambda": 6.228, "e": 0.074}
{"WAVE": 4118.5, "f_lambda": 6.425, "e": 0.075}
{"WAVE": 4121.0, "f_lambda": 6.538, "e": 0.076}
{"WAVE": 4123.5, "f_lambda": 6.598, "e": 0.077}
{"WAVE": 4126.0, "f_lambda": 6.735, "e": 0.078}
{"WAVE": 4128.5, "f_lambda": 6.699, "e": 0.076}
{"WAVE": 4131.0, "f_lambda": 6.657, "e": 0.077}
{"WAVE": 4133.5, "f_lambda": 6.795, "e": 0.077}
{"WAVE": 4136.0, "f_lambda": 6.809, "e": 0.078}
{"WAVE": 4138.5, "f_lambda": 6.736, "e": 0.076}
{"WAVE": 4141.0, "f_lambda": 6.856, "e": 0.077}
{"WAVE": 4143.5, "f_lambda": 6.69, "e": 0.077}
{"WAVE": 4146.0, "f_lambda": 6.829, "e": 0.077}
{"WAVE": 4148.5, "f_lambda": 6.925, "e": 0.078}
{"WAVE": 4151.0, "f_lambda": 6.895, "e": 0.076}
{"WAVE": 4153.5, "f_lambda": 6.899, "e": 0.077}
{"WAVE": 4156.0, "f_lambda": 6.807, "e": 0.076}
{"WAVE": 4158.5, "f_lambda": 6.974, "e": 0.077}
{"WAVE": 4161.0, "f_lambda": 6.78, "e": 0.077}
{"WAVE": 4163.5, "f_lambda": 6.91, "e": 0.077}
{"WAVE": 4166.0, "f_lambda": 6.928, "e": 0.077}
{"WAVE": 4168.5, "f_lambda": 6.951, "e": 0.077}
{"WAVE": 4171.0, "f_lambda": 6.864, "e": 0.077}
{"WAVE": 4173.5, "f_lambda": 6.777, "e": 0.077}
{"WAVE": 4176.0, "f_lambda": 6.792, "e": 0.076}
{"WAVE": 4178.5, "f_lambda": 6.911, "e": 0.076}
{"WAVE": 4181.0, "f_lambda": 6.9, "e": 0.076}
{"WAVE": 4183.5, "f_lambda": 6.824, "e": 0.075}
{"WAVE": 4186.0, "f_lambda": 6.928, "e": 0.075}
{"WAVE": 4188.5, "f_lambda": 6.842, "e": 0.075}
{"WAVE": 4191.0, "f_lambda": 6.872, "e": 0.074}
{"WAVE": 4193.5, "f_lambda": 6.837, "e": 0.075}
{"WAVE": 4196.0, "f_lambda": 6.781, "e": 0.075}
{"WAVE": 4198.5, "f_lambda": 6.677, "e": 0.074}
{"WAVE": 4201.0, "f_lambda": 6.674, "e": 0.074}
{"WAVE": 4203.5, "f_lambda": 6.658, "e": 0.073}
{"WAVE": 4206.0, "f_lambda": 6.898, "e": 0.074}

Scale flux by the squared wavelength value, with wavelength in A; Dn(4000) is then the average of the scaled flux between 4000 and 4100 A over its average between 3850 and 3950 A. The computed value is 1.1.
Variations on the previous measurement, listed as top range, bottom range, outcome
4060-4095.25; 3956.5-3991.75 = 1.27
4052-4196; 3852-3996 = 1.16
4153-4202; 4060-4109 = 1.21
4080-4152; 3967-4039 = 0.98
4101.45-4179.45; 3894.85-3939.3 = 1.10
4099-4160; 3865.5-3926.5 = 1.13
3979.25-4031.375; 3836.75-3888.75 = 1.22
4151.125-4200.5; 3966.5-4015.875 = 1.20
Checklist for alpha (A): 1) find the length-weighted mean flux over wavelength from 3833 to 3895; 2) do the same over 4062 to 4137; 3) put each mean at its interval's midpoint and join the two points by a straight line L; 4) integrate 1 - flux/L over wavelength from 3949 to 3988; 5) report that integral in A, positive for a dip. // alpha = 2.12 A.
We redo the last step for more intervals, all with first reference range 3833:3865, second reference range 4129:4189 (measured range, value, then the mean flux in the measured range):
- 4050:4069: -1.36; 7.02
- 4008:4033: -2.87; 7.17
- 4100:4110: 3.72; 4.2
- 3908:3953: -4.51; 6.78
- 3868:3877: -1.28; 6.84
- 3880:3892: 3.17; 4.43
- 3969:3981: 2.94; 4.76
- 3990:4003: -1.38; 7.04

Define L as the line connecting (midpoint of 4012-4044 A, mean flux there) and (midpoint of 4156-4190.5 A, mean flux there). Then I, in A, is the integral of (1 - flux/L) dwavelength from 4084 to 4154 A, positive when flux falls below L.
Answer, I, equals 9.3 A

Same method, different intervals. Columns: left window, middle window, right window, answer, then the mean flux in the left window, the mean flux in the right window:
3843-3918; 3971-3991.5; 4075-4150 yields 0.87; 6.26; 6.09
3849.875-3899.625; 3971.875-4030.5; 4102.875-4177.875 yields -4.62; 6.05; 6.51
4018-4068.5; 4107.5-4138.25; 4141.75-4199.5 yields 2.38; 7.1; 6.85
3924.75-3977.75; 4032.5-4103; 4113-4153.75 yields -1.33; 5.91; 6.68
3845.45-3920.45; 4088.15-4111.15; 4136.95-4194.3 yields 6.24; 6.28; 6.86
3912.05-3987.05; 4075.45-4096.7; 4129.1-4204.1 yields 0.97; 6.15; 6.83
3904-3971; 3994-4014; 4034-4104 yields -2.14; 6.35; 6.45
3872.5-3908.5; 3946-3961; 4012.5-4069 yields -1.06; 5.6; 7.1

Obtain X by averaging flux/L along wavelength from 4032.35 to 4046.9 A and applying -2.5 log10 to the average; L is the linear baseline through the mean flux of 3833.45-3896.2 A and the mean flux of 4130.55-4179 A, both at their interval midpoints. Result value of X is -0.11 mag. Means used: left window 5.8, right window 6.84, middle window 7.13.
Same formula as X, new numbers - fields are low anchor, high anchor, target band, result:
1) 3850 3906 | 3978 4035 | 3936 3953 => -0.06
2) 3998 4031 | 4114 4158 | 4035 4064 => -0.01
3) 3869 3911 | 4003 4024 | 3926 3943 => -0.02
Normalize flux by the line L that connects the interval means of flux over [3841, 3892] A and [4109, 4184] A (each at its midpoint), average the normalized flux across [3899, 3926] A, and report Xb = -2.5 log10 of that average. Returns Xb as -0.10 mag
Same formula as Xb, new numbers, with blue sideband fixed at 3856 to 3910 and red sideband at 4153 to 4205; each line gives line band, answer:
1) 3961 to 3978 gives 0.374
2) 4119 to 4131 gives 0.010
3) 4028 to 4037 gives -0.109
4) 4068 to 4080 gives -0.035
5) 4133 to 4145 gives -0.007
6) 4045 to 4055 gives -0.090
